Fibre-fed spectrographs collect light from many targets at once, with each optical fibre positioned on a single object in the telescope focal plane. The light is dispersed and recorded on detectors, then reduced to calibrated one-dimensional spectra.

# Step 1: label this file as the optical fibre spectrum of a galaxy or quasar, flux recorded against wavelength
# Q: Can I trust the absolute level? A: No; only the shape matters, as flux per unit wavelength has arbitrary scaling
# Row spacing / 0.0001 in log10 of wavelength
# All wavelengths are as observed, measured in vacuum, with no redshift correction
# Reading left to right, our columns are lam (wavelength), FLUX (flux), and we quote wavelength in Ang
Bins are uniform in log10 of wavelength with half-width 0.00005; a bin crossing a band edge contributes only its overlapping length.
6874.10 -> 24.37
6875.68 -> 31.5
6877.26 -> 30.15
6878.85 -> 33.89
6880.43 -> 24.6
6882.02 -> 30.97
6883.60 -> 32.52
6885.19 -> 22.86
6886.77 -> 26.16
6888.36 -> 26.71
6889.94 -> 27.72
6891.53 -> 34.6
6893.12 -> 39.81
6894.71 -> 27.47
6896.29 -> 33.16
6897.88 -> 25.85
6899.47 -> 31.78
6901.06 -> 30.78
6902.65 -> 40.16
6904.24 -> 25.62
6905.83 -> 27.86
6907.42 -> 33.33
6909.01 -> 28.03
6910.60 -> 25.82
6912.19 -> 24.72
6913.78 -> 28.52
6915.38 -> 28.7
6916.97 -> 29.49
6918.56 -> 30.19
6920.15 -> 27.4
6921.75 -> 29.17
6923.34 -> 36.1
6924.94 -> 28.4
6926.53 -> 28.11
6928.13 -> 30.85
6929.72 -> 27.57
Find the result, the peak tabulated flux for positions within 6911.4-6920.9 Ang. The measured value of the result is 30.19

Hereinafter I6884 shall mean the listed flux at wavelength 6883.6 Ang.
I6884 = 32.52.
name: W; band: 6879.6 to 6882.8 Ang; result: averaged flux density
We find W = 27.8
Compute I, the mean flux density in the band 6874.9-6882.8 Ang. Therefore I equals 30.2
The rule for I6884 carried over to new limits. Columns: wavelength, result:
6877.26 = 30.15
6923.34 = 36.1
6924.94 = 28.4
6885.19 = 22.86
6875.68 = 31.5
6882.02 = 30.97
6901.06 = 30.78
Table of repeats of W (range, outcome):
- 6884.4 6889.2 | 25.3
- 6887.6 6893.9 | 32.2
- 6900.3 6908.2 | 31.5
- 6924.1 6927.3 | 28.3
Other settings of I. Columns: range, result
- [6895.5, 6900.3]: 30.3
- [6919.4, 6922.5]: 28.2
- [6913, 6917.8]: 28.9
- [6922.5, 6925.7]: 32.2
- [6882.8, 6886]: 27.7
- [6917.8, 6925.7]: 30.2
